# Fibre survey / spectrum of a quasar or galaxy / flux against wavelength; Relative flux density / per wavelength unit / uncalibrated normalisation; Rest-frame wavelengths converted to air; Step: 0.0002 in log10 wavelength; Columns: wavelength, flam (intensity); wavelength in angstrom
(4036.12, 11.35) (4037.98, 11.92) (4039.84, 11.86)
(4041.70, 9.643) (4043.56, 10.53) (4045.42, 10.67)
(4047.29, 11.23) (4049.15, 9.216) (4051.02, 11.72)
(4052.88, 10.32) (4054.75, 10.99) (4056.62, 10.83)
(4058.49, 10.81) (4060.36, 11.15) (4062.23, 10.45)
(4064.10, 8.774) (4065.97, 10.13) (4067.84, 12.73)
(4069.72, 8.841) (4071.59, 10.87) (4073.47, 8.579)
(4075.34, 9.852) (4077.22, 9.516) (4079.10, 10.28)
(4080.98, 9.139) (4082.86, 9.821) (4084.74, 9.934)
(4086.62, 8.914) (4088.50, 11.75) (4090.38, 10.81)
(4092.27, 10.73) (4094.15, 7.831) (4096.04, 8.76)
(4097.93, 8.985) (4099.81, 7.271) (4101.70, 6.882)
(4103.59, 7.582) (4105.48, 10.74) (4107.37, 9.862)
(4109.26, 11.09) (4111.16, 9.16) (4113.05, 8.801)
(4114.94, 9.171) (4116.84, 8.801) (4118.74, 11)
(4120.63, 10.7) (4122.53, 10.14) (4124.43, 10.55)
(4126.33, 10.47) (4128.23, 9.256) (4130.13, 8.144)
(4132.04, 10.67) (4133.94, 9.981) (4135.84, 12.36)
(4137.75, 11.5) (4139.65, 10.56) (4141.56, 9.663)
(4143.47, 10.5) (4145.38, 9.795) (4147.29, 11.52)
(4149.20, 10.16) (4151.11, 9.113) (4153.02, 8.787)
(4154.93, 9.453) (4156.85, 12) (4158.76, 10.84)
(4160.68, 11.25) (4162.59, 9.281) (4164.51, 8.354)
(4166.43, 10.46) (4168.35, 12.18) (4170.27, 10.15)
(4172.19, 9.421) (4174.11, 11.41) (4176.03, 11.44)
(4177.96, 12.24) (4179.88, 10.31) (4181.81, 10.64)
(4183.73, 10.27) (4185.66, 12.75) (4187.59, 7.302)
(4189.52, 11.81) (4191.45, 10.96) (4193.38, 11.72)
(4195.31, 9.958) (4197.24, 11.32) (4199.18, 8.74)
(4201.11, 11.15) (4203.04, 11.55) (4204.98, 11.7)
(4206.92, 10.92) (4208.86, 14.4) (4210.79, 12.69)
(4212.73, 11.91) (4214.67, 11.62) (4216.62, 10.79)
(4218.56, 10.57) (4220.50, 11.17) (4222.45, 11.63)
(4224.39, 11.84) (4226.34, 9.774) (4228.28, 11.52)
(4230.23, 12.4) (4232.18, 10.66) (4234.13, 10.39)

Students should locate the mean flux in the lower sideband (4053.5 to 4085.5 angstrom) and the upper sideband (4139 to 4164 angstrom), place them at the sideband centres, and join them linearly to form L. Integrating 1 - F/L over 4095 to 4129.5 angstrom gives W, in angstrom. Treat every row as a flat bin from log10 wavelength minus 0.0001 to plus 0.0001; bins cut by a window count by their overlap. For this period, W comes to 2.7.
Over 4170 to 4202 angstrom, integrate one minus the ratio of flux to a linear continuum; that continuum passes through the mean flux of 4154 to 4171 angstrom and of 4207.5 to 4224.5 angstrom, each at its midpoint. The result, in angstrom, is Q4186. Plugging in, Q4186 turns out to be 1.0 angstrom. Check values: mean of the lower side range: 10.4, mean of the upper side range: 11.8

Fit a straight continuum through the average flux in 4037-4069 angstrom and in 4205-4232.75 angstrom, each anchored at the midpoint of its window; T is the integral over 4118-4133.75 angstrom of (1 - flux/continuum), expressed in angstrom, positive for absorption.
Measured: 1.4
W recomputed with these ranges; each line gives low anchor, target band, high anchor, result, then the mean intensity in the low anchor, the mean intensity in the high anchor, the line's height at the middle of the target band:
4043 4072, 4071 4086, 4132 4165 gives 1.2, 10.6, 10.3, 10.5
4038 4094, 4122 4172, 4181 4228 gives 2.5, 10.3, 11.1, 10.8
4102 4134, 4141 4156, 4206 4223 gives 0.7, 9.71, 11.7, 10.4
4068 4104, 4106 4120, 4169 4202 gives 0.0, 9.38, 10.7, 9.74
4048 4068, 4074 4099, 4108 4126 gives 1.4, 10.6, 9.95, 10.3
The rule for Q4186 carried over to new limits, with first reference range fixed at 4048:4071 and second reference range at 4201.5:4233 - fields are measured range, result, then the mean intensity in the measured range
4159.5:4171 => 0.95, 10.3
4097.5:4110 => 2.24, 8.88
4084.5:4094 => 0.41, 10.3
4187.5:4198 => 0.59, 10.8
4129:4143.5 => 0.82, 10.4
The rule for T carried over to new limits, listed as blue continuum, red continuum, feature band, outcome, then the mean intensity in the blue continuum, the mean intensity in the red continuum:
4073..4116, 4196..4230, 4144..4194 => 0.6 angstrom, 9.38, 11.4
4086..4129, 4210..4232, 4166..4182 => -0.5 angstrom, 9.54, 11.4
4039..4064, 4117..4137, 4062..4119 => 4.9 angstrom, 10.7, 10.3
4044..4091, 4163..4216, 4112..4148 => 1.6 angstrom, 10.3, 11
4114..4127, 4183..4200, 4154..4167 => 0.2 angstrom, 10.1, 10.6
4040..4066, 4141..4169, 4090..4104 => 2.5 angstrom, 10.5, 10.2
